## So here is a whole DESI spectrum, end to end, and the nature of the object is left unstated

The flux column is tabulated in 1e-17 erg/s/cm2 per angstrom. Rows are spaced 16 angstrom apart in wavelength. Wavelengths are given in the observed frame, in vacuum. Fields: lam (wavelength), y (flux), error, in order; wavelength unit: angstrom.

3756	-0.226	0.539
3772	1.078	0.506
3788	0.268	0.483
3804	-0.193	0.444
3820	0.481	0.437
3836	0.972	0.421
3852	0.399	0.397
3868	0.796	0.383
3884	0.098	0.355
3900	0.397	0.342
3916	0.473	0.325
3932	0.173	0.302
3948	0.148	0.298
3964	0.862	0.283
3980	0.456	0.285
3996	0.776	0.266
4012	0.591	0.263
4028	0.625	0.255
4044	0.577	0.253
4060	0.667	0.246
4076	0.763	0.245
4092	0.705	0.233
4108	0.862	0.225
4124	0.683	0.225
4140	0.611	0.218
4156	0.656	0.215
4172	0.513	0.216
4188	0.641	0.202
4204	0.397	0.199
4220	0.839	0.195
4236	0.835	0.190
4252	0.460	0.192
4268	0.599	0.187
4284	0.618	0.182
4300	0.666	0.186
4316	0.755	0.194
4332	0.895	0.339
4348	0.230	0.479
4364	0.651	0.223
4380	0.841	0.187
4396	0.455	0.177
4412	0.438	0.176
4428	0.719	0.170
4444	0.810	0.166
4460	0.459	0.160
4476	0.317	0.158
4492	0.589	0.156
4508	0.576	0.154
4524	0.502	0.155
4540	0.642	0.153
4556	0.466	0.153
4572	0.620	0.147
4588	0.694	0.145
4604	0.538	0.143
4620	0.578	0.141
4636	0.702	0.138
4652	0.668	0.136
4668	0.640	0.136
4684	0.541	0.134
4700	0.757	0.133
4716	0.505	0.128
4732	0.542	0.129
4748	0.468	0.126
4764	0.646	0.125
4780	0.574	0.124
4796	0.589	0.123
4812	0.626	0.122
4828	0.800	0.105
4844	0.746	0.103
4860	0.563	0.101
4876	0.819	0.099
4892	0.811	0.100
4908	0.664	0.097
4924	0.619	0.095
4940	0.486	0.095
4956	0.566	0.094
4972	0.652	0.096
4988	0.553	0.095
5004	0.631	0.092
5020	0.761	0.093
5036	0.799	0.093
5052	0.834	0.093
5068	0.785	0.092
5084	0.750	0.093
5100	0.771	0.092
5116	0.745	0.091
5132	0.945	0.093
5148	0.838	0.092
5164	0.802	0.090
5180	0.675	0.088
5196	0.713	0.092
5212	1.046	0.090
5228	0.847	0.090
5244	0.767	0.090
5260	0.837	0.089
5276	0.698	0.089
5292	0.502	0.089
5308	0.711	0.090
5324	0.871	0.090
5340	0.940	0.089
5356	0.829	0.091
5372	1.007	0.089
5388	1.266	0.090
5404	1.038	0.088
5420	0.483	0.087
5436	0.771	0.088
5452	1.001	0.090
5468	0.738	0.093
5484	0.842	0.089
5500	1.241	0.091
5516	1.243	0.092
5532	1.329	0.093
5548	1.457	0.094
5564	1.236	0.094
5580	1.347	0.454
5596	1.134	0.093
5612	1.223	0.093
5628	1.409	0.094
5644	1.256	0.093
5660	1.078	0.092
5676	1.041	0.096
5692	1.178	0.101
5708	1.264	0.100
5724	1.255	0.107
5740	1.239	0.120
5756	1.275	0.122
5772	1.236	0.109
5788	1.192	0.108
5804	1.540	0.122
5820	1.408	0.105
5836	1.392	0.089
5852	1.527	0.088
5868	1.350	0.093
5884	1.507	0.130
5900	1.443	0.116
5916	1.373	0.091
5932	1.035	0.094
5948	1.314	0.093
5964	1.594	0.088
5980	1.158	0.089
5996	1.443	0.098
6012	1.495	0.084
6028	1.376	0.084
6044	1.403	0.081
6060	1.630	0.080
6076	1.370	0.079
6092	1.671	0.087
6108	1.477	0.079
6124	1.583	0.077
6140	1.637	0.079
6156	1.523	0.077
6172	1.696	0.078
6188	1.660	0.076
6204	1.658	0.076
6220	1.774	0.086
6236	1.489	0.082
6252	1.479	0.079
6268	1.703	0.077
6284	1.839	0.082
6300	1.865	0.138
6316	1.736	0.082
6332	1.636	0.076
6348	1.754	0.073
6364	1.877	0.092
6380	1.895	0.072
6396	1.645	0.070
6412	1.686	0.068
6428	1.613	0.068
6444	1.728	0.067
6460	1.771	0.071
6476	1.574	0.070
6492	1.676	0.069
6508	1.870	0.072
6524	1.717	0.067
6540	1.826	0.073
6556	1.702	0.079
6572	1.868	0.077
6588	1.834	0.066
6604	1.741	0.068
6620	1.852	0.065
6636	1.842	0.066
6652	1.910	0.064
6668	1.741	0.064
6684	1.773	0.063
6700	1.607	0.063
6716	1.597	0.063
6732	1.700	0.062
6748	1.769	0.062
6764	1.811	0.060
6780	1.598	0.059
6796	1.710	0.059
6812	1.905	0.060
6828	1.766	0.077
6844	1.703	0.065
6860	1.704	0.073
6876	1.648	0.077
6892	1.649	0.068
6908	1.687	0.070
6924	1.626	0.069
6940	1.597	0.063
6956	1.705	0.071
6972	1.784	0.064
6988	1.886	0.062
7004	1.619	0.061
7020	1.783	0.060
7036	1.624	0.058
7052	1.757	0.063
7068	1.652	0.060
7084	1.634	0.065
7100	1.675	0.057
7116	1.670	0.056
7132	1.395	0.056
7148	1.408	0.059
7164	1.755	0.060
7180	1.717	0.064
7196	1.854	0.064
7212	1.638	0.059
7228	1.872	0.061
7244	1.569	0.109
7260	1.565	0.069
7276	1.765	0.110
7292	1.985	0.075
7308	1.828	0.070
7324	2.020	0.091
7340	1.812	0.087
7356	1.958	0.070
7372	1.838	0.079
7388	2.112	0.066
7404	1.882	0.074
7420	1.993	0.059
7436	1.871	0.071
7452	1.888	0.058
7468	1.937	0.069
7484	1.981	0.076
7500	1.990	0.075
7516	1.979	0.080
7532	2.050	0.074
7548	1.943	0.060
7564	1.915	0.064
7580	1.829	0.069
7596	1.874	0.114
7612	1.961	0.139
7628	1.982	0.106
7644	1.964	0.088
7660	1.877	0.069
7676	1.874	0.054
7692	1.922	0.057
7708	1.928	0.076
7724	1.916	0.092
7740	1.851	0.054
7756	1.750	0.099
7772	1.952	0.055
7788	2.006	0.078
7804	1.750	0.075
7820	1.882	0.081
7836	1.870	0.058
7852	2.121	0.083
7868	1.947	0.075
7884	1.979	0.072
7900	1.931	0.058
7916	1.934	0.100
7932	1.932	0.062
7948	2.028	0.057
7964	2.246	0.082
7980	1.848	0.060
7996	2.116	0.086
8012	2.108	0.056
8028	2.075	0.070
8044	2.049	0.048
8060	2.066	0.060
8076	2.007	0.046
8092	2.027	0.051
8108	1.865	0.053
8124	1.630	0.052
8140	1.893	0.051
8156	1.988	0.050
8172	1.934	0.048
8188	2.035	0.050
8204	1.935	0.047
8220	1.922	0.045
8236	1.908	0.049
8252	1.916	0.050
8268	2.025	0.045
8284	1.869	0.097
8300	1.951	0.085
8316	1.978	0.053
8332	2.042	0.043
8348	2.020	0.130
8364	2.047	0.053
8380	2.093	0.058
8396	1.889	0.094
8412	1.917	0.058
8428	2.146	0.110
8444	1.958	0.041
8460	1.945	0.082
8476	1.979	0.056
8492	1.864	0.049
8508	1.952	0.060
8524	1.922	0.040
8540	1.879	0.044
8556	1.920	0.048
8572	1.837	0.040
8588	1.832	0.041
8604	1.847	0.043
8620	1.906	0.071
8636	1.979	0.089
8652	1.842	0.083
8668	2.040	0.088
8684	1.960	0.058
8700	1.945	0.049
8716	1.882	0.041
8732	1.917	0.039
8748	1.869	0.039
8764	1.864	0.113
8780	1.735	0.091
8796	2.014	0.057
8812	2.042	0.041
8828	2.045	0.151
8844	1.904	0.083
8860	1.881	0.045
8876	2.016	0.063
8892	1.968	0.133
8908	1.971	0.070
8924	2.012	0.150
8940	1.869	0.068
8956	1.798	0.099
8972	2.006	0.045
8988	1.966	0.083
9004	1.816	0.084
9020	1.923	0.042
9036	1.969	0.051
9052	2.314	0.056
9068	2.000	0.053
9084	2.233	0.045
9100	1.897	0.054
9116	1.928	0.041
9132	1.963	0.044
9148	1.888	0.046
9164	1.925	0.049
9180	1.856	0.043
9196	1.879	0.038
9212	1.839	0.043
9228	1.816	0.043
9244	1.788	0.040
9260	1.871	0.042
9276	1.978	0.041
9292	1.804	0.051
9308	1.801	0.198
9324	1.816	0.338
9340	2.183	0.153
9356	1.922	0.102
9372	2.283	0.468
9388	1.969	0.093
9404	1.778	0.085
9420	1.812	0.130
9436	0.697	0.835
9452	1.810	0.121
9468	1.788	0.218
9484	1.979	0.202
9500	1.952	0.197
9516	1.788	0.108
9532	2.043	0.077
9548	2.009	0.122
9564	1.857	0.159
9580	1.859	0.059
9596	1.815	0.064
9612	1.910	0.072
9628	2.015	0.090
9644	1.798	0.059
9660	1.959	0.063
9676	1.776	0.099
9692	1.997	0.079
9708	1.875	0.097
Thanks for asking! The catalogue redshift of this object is 0.379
